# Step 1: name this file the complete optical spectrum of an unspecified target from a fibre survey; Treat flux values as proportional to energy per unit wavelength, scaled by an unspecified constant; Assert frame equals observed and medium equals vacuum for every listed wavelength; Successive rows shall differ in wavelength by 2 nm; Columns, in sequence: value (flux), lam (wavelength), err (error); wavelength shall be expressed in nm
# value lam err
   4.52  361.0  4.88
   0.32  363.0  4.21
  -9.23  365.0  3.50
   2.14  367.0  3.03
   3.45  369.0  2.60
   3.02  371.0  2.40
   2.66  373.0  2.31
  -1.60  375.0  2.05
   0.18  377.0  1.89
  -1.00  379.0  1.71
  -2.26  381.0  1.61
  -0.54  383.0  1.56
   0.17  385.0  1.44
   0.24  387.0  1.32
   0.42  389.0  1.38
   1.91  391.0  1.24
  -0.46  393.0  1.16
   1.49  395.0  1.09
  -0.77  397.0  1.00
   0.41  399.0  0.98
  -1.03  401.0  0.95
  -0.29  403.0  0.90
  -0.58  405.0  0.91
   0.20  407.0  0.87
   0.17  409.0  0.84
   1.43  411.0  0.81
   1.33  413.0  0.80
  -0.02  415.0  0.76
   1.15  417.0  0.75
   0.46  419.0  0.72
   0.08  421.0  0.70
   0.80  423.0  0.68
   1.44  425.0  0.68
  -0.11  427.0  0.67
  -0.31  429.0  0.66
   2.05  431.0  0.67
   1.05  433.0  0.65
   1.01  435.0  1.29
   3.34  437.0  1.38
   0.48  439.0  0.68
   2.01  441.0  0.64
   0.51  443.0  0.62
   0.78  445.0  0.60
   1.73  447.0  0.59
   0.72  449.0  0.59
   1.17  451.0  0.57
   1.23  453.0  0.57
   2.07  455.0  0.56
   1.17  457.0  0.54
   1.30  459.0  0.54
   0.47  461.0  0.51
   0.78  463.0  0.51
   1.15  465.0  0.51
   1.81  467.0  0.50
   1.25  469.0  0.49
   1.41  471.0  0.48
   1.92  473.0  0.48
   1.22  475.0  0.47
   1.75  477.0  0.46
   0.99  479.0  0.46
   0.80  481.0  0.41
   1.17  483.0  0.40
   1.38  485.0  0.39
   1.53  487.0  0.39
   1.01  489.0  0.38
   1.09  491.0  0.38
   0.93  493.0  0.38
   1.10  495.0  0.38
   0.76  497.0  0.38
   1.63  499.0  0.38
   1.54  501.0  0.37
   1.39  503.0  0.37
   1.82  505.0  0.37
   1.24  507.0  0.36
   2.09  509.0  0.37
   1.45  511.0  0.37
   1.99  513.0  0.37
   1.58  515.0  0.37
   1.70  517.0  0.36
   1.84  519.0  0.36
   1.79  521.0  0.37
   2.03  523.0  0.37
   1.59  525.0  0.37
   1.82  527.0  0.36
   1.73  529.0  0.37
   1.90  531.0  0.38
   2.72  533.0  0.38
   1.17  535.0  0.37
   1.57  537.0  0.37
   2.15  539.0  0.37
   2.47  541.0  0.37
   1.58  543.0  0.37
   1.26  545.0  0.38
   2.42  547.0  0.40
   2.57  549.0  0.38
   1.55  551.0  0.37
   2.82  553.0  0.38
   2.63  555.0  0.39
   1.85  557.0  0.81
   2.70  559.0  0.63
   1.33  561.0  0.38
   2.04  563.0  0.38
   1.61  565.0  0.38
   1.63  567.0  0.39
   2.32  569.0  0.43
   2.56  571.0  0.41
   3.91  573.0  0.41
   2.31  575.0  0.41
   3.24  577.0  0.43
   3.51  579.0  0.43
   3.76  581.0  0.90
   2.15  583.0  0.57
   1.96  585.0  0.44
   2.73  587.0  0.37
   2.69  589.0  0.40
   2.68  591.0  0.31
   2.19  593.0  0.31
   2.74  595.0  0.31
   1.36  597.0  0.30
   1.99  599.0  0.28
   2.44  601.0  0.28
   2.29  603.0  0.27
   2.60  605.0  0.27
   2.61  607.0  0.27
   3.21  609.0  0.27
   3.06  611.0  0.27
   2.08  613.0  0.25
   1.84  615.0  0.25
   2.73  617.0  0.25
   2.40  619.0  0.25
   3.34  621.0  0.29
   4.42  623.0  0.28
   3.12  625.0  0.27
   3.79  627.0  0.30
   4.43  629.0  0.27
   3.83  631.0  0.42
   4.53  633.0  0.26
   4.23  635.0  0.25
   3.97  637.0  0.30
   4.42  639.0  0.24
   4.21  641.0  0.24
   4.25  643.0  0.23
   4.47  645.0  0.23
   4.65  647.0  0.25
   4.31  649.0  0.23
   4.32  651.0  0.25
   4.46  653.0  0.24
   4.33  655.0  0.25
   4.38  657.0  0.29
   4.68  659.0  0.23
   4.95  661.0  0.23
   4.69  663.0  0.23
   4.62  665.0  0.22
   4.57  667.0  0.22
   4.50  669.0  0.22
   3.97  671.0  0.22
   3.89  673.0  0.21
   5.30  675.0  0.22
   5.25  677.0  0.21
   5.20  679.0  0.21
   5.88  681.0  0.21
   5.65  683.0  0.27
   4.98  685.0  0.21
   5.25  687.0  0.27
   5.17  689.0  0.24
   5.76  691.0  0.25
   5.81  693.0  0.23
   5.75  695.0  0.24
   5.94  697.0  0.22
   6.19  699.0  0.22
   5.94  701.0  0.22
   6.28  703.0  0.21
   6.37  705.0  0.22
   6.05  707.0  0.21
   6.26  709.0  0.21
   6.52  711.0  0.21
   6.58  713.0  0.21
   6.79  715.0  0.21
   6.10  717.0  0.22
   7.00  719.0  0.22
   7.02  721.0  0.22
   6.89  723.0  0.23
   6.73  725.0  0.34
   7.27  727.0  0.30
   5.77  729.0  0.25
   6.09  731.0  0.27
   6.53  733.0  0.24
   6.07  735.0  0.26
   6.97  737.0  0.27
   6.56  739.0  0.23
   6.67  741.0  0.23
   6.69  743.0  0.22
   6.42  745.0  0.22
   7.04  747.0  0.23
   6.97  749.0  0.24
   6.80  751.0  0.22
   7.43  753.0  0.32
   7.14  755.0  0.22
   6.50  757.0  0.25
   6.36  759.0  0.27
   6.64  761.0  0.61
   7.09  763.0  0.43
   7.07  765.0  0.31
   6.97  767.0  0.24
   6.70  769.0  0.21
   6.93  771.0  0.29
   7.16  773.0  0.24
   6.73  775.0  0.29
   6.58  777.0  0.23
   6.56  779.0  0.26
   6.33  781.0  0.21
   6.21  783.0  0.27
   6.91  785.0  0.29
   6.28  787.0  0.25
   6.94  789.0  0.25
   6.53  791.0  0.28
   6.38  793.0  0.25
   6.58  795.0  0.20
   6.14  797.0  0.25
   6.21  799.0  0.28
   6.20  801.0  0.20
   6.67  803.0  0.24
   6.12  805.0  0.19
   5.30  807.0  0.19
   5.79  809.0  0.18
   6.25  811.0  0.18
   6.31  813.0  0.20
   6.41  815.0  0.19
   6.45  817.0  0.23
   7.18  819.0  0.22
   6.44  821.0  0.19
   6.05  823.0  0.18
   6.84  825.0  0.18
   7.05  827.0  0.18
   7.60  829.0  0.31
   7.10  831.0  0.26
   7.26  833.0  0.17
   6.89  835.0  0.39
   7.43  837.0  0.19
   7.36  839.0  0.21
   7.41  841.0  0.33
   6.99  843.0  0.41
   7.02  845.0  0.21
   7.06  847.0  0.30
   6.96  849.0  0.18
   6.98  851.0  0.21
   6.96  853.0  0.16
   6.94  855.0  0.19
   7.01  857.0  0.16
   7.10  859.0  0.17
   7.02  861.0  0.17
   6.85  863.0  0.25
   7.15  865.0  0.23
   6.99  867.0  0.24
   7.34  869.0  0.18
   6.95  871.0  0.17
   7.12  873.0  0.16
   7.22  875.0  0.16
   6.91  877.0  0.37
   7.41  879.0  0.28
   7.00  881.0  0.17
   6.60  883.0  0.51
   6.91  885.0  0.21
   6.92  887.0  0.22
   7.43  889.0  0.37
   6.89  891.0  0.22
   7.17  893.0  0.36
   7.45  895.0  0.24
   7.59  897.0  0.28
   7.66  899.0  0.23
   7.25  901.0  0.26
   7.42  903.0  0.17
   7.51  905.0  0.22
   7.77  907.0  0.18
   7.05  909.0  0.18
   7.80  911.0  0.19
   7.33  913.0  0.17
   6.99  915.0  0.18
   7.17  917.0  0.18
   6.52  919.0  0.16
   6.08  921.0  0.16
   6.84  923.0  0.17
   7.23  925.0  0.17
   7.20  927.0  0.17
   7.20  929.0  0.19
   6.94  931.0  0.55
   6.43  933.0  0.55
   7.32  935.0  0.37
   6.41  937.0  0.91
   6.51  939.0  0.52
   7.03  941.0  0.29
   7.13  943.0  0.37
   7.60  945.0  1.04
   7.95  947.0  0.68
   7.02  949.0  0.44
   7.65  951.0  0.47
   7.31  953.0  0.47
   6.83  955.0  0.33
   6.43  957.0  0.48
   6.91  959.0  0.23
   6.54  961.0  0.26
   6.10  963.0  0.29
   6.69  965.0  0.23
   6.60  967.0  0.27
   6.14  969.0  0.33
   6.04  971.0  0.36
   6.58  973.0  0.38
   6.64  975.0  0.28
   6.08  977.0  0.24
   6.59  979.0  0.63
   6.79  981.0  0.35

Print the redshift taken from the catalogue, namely 0.56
